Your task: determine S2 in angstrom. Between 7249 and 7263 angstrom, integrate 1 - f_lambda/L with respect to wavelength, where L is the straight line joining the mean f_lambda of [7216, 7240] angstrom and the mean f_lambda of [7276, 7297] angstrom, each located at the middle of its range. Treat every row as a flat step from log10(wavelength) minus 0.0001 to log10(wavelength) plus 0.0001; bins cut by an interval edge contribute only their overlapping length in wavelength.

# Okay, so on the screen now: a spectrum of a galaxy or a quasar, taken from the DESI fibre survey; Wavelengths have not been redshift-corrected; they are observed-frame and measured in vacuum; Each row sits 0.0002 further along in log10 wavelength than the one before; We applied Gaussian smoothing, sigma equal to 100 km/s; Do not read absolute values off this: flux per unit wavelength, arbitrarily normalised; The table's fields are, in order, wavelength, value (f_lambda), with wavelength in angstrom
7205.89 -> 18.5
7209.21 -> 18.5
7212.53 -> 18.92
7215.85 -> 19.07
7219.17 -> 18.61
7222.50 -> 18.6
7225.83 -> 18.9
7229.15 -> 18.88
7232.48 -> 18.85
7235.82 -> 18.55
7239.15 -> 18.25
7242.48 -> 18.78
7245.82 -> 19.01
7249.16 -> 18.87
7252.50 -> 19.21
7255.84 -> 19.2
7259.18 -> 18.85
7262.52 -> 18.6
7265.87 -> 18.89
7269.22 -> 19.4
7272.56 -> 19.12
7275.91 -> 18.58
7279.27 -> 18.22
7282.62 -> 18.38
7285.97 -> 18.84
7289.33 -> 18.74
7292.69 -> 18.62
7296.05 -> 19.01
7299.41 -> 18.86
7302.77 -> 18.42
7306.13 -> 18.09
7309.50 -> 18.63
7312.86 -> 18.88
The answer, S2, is -0.2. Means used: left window 18.7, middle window 19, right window 18.6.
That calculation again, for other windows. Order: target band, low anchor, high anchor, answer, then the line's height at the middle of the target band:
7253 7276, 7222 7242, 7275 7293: -0.48 angstrom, 18.6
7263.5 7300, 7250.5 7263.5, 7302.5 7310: -0.24 angstrom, 18.7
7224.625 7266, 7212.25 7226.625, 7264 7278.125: 0.10 angstrom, 18.9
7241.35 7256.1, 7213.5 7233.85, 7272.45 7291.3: -0.22 angstrom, 18.7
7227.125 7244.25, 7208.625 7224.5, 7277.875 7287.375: 0.01 angstrom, 18.7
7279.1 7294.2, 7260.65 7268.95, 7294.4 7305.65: 0.13 angstrom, 18.8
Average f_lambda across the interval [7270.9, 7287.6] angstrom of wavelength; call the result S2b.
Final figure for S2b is 18.6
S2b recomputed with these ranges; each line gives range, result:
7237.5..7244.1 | 18.5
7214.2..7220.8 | 18.9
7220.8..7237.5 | 18.7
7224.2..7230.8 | 18.9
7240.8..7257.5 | 19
